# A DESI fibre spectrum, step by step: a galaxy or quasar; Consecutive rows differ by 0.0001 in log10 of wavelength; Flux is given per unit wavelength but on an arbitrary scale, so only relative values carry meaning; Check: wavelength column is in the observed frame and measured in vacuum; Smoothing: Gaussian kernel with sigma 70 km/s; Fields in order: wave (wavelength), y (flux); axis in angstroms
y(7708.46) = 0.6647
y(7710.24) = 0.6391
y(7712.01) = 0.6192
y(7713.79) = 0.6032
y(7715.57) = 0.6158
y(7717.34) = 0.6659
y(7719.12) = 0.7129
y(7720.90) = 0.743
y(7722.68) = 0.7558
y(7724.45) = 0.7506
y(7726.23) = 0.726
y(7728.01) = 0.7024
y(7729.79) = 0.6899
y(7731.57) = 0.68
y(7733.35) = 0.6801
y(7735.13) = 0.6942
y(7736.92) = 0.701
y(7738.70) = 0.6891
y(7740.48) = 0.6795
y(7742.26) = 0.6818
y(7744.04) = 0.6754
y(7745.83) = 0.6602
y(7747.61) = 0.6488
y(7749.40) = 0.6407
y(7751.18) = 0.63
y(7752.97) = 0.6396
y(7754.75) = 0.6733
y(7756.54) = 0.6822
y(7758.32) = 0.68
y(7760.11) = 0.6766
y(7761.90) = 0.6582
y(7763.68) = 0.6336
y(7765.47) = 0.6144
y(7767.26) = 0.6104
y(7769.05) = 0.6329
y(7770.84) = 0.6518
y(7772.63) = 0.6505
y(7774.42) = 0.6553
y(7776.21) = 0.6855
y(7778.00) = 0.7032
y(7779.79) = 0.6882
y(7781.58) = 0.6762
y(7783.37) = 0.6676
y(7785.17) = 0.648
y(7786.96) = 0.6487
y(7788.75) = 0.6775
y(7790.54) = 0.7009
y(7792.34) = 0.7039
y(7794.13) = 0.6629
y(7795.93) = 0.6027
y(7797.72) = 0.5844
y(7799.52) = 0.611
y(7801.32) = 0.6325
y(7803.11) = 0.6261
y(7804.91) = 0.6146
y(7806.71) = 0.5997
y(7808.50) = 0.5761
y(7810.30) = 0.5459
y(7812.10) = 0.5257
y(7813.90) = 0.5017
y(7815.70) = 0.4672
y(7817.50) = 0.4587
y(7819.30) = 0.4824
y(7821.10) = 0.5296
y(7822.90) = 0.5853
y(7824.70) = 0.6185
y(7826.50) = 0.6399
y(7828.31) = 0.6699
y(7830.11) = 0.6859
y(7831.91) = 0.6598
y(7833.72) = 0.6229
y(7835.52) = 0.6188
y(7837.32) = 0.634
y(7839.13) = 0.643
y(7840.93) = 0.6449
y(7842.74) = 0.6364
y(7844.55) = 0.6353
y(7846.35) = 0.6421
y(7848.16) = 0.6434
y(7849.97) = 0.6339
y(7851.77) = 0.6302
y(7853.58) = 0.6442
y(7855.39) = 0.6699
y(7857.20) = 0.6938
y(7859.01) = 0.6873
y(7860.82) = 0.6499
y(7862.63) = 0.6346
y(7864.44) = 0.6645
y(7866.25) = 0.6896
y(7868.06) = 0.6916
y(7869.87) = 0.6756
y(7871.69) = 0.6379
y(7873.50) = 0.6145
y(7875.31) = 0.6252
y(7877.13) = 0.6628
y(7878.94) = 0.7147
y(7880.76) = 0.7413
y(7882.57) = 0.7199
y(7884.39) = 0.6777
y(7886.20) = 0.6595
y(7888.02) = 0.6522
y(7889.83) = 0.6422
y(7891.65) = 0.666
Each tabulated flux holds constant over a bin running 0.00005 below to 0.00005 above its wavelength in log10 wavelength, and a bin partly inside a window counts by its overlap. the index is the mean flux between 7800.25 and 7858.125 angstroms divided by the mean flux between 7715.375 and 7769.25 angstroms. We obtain 0.90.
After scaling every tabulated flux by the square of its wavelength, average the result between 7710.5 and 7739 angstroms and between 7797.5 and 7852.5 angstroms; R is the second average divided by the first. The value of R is 0.89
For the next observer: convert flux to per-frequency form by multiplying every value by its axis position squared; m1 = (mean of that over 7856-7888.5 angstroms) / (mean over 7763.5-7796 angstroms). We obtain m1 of 1.04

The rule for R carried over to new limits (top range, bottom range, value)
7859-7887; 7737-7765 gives 1.04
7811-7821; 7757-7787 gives 0.76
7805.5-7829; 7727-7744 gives 0.82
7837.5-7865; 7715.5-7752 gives 0.97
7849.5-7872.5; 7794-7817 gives 1.17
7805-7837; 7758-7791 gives 0.89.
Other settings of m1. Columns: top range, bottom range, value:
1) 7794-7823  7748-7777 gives 0.87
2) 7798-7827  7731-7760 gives 0.85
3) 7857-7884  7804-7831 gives 1.20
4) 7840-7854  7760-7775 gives 1.02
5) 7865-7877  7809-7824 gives 1.29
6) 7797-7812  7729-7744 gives 0.88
